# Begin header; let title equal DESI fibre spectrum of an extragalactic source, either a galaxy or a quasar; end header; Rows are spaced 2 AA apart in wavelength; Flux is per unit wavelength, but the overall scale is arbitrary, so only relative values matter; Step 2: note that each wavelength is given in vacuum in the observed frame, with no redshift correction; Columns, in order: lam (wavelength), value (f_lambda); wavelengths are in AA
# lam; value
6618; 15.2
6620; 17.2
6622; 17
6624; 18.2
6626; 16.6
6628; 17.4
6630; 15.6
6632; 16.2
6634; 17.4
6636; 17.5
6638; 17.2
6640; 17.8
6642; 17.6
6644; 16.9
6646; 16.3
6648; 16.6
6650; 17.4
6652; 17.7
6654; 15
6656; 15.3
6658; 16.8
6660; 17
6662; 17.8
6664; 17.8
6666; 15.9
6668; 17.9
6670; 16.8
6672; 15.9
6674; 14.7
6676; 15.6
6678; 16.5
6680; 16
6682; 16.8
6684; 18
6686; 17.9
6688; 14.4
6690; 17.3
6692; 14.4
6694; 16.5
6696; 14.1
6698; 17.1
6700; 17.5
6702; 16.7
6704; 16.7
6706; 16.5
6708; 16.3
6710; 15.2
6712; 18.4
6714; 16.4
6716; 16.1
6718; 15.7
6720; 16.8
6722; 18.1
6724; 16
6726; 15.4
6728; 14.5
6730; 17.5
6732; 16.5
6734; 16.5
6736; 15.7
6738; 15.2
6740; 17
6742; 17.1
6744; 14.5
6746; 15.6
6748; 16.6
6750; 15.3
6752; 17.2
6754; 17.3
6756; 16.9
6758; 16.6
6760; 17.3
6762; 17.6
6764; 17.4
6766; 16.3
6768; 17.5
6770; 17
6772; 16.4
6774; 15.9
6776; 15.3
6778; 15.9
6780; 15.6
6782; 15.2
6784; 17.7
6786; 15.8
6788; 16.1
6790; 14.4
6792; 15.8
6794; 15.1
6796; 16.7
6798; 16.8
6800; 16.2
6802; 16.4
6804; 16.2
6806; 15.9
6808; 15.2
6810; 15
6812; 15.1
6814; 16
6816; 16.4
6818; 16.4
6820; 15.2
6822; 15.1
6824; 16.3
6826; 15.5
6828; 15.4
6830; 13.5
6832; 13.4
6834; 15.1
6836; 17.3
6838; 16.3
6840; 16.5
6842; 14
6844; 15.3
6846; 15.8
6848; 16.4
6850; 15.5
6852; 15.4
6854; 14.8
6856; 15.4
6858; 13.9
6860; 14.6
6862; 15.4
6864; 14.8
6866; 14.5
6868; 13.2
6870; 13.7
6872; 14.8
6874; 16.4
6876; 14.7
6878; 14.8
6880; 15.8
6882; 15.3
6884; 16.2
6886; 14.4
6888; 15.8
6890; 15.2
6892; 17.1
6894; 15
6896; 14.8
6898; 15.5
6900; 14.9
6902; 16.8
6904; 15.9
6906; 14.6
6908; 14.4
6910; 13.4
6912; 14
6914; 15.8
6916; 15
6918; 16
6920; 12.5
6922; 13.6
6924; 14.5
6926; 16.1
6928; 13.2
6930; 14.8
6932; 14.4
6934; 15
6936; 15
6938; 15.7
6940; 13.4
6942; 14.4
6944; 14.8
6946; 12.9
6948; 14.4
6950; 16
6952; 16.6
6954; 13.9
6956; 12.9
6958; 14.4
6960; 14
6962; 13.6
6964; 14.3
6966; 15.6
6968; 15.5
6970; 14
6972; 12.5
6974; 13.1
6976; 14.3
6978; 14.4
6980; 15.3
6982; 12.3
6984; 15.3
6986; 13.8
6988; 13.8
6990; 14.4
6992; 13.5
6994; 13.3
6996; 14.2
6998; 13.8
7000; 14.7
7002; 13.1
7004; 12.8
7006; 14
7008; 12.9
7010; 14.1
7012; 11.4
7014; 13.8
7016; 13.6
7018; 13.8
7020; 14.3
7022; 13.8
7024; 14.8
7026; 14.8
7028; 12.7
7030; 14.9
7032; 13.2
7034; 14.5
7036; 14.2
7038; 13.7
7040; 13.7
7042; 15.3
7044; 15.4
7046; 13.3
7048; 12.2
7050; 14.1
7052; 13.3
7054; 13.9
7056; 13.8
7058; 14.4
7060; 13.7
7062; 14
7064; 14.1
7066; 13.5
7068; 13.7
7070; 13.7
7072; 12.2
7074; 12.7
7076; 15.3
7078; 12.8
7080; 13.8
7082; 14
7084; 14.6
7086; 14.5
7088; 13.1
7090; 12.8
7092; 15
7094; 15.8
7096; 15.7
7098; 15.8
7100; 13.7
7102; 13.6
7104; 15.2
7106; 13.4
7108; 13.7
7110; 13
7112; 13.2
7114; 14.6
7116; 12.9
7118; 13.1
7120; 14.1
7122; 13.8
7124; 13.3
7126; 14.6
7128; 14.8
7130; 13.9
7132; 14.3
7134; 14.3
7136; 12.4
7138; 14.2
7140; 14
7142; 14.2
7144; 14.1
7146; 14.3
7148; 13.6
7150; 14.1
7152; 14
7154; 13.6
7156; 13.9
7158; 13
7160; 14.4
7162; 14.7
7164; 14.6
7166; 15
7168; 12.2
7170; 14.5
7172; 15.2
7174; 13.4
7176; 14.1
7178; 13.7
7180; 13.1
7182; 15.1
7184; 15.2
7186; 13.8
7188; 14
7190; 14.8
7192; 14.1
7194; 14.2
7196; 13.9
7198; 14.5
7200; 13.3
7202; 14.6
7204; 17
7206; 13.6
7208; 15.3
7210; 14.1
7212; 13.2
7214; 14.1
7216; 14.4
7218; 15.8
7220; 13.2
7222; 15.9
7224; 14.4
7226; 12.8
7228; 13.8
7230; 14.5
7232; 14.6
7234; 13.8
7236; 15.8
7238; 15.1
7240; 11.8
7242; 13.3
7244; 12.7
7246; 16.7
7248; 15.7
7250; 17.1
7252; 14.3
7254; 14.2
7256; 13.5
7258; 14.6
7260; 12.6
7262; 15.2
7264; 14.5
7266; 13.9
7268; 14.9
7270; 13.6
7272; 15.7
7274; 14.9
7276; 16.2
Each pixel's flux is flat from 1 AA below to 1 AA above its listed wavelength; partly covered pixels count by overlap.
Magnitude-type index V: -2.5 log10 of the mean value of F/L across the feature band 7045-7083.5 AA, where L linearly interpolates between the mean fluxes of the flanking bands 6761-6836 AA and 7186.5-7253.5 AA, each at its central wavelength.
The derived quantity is 0.10 mag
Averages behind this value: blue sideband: 15.9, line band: 13.6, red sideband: 14.4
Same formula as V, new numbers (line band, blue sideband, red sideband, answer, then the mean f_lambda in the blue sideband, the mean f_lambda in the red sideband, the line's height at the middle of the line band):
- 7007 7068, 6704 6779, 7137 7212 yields 0.08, 16.4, 14.2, 14.9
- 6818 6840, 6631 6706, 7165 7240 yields 0.04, 16.6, 14.3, 15.9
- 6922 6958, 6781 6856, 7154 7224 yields 0.05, 15.7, 14.3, 15.2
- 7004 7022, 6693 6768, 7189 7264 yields 0.14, 16.4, 14.4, 15.3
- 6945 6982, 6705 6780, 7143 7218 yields 0.08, 16.4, 14.2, 15.3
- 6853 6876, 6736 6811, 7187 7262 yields 0.08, 16.2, 14.4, 15.8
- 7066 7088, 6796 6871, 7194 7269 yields 0.08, 15.4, 14.4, 14.8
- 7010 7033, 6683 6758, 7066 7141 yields 0.05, 16.4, 13.9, 14.4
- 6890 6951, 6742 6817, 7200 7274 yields 0.06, 16.2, 14.4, 15.6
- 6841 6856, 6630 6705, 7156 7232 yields 0.03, 16.6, 14.3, 15.8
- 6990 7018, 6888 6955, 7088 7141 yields 0.08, 14.9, 14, 14.5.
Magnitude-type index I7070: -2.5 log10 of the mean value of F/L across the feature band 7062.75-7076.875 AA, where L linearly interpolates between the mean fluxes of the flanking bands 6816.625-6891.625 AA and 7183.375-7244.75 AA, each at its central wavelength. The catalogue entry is 0.080 mag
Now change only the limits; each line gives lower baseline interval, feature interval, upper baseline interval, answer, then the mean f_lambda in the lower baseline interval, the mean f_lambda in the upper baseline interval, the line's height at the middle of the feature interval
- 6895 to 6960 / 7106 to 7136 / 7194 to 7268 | 0.06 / 14.7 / 14.4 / 14.5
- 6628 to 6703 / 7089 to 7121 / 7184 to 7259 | 0.06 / 16.6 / 14.4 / 14.9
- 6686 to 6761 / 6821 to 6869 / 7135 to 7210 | 0.04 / 16.3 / 14.2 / 15.7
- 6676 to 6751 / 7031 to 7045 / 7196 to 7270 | 0.06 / 16.3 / 14.4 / 15.1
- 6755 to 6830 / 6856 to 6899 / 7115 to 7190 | 0.04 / 16.1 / 14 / 15.6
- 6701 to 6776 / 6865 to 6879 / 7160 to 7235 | 0.09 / 16.5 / 14.3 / 15.8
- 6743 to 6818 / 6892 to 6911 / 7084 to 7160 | 0.02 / 16.2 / 14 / 15.4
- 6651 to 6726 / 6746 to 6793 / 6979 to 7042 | -0.04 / 16.5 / 13.8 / 15.8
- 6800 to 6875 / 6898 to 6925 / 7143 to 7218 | 0.02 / 15.3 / 14.2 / 15.1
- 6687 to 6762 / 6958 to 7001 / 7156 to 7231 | 0.08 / 16.3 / 14.3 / 15.2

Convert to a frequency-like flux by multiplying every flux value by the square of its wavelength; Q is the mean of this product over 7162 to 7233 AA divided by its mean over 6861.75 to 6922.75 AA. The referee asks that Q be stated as 1.04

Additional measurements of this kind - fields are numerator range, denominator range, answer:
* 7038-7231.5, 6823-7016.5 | 1.02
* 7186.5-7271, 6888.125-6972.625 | 1.06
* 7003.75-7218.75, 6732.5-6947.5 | 0.98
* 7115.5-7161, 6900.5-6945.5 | 1.01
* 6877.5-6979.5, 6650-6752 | 0.96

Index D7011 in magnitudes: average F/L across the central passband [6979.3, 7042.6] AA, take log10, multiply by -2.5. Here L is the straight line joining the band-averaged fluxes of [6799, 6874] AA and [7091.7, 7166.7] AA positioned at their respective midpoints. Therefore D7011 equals 0.06 mag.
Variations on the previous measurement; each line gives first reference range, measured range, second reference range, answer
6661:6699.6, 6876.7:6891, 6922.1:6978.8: -0.03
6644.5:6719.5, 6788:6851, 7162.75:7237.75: 0.02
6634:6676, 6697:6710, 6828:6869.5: -0.02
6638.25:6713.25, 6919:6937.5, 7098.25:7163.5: 0.05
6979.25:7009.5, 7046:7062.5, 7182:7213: 0.03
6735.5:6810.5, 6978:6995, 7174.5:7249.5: 0.10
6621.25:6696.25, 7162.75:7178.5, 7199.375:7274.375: 0.04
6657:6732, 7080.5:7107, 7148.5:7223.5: 0.02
